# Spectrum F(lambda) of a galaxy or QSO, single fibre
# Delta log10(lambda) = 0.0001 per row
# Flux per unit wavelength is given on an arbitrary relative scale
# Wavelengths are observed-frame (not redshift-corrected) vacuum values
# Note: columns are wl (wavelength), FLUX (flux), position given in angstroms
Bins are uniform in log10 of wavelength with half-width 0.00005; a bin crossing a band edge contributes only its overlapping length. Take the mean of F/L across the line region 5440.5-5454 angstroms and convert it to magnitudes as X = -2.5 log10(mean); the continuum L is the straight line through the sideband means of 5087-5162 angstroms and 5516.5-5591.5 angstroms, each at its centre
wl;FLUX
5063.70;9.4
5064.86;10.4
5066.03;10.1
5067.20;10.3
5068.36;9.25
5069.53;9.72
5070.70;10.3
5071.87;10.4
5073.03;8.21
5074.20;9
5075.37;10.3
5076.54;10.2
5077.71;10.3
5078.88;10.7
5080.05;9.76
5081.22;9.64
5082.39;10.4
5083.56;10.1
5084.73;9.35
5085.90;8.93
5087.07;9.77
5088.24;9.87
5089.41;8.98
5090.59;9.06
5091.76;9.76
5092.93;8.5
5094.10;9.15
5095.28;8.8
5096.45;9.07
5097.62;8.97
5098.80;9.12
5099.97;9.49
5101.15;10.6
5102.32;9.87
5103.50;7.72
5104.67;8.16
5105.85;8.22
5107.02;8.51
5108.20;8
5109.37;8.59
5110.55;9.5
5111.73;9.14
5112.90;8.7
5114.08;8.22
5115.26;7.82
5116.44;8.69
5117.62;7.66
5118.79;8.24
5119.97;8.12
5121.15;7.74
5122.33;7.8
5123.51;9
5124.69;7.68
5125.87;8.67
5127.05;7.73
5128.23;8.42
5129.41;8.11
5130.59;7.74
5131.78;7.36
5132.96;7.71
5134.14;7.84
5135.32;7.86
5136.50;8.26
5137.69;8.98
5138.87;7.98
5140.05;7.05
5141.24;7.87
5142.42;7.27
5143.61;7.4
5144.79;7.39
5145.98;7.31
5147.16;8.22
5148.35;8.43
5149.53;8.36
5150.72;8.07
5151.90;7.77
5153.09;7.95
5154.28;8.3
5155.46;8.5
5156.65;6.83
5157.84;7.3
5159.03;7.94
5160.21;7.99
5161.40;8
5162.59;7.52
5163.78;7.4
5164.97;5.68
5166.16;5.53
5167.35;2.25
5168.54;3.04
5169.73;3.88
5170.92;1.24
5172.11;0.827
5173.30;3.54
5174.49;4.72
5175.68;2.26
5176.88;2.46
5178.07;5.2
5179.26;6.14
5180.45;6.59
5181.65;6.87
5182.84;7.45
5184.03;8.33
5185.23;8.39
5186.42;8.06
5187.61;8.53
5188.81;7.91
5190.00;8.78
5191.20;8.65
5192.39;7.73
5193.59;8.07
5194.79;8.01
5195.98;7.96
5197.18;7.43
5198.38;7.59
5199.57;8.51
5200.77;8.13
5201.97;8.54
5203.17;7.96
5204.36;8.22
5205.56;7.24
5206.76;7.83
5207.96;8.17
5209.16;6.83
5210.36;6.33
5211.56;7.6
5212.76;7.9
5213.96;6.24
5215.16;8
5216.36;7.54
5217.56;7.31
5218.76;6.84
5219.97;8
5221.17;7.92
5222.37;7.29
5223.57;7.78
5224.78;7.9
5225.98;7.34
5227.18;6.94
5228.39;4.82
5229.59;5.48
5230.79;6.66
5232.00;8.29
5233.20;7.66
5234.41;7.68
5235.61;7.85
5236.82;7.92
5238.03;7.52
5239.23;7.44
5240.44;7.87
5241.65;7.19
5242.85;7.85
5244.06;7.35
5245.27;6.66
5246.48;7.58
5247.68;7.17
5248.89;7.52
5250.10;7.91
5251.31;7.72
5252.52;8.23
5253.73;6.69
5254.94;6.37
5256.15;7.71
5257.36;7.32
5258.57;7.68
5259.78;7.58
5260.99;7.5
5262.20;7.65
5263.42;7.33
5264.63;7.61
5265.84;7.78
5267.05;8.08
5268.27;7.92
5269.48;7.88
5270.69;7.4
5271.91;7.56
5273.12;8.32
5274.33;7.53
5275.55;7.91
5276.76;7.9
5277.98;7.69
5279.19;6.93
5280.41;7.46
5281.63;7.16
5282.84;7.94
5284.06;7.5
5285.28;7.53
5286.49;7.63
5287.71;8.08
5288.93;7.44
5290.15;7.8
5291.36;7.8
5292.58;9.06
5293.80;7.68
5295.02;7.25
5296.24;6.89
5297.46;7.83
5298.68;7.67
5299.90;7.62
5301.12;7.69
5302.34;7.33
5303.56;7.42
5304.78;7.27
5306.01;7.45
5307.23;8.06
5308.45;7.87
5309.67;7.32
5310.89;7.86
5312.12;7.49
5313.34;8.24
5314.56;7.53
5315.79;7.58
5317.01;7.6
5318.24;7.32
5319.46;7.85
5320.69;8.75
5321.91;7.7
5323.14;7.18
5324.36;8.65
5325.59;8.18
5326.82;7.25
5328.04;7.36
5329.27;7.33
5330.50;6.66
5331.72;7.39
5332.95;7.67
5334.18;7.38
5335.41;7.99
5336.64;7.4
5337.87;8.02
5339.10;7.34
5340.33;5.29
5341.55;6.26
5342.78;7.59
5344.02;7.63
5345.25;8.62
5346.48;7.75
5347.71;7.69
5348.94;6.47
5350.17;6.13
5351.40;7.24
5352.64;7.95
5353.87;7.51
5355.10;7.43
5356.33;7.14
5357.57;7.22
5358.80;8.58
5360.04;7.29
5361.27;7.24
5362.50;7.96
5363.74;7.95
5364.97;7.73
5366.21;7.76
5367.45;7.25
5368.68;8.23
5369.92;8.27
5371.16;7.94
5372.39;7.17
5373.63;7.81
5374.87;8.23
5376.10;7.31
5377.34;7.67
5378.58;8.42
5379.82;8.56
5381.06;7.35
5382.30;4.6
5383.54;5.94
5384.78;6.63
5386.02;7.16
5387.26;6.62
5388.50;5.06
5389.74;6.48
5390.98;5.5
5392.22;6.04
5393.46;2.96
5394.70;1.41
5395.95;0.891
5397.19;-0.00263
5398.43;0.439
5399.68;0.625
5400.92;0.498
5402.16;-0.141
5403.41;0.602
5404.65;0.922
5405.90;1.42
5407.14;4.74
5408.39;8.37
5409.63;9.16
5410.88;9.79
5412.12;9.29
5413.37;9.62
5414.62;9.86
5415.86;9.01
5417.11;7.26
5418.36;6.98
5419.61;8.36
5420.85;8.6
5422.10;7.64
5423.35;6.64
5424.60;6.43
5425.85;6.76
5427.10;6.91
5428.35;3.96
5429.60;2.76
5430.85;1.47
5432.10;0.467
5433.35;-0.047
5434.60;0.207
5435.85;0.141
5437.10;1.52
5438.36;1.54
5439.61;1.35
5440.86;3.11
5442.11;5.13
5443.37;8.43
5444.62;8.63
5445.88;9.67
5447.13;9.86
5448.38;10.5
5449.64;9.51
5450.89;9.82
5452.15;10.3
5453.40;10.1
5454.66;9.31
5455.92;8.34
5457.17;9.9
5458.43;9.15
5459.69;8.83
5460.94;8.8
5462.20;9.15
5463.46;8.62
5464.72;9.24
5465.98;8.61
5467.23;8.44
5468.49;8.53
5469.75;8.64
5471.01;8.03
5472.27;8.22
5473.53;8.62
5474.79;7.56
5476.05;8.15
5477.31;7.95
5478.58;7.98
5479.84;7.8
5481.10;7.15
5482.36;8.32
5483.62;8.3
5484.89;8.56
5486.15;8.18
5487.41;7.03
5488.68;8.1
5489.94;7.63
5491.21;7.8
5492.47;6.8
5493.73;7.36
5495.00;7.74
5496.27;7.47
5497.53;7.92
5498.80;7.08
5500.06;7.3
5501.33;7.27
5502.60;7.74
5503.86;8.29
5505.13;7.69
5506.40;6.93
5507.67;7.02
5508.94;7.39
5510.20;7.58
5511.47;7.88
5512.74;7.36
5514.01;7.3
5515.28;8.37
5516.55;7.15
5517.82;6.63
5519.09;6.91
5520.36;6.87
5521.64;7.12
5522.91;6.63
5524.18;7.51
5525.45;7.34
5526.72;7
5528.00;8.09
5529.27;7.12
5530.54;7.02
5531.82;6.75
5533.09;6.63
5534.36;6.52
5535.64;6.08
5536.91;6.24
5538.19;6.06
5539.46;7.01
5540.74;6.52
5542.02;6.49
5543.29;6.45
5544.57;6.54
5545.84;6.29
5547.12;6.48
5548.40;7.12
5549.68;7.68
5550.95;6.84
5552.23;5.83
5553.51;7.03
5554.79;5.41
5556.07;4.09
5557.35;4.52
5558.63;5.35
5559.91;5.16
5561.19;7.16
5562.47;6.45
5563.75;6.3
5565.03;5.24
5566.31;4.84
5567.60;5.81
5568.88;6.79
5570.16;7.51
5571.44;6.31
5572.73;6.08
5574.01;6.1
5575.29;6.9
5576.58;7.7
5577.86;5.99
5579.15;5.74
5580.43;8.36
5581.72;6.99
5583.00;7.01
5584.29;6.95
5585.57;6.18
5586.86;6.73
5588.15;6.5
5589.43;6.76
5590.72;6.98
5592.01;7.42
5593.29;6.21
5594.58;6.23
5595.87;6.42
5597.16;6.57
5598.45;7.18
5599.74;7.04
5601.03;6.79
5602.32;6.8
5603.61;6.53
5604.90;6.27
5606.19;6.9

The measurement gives -0.25 mag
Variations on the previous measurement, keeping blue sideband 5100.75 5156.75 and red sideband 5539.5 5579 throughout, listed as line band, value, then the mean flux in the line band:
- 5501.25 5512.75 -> -0.17 mag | 7.54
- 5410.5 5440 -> 0.29 mag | 5.26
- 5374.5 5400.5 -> 0.35 mag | 5.07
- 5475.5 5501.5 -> -0.18 mag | 7.71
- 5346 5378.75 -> -0.07 mag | 7.59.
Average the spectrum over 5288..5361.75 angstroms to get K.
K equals 7.54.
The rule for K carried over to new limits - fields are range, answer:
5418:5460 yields 6.22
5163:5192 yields 5.6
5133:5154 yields 7.88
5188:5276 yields 7.57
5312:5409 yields 6.43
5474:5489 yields 7.92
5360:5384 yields 7.55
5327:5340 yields 7.4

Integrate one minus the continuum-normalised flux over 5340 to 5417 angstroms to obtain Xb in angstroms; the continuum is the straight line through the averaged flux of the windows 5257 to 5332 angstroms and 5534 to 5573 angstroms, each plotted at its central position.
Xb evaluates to 9.6 angstroms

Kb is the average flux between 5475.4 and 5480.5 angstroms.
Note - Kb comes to 7.96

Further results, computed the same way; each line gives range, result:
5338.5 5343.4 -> 6.62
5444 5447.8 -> 9.41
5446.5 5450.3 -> 9.98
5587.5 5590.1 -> 6.63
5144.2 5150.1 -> 7.94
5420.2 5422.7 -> 8.15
